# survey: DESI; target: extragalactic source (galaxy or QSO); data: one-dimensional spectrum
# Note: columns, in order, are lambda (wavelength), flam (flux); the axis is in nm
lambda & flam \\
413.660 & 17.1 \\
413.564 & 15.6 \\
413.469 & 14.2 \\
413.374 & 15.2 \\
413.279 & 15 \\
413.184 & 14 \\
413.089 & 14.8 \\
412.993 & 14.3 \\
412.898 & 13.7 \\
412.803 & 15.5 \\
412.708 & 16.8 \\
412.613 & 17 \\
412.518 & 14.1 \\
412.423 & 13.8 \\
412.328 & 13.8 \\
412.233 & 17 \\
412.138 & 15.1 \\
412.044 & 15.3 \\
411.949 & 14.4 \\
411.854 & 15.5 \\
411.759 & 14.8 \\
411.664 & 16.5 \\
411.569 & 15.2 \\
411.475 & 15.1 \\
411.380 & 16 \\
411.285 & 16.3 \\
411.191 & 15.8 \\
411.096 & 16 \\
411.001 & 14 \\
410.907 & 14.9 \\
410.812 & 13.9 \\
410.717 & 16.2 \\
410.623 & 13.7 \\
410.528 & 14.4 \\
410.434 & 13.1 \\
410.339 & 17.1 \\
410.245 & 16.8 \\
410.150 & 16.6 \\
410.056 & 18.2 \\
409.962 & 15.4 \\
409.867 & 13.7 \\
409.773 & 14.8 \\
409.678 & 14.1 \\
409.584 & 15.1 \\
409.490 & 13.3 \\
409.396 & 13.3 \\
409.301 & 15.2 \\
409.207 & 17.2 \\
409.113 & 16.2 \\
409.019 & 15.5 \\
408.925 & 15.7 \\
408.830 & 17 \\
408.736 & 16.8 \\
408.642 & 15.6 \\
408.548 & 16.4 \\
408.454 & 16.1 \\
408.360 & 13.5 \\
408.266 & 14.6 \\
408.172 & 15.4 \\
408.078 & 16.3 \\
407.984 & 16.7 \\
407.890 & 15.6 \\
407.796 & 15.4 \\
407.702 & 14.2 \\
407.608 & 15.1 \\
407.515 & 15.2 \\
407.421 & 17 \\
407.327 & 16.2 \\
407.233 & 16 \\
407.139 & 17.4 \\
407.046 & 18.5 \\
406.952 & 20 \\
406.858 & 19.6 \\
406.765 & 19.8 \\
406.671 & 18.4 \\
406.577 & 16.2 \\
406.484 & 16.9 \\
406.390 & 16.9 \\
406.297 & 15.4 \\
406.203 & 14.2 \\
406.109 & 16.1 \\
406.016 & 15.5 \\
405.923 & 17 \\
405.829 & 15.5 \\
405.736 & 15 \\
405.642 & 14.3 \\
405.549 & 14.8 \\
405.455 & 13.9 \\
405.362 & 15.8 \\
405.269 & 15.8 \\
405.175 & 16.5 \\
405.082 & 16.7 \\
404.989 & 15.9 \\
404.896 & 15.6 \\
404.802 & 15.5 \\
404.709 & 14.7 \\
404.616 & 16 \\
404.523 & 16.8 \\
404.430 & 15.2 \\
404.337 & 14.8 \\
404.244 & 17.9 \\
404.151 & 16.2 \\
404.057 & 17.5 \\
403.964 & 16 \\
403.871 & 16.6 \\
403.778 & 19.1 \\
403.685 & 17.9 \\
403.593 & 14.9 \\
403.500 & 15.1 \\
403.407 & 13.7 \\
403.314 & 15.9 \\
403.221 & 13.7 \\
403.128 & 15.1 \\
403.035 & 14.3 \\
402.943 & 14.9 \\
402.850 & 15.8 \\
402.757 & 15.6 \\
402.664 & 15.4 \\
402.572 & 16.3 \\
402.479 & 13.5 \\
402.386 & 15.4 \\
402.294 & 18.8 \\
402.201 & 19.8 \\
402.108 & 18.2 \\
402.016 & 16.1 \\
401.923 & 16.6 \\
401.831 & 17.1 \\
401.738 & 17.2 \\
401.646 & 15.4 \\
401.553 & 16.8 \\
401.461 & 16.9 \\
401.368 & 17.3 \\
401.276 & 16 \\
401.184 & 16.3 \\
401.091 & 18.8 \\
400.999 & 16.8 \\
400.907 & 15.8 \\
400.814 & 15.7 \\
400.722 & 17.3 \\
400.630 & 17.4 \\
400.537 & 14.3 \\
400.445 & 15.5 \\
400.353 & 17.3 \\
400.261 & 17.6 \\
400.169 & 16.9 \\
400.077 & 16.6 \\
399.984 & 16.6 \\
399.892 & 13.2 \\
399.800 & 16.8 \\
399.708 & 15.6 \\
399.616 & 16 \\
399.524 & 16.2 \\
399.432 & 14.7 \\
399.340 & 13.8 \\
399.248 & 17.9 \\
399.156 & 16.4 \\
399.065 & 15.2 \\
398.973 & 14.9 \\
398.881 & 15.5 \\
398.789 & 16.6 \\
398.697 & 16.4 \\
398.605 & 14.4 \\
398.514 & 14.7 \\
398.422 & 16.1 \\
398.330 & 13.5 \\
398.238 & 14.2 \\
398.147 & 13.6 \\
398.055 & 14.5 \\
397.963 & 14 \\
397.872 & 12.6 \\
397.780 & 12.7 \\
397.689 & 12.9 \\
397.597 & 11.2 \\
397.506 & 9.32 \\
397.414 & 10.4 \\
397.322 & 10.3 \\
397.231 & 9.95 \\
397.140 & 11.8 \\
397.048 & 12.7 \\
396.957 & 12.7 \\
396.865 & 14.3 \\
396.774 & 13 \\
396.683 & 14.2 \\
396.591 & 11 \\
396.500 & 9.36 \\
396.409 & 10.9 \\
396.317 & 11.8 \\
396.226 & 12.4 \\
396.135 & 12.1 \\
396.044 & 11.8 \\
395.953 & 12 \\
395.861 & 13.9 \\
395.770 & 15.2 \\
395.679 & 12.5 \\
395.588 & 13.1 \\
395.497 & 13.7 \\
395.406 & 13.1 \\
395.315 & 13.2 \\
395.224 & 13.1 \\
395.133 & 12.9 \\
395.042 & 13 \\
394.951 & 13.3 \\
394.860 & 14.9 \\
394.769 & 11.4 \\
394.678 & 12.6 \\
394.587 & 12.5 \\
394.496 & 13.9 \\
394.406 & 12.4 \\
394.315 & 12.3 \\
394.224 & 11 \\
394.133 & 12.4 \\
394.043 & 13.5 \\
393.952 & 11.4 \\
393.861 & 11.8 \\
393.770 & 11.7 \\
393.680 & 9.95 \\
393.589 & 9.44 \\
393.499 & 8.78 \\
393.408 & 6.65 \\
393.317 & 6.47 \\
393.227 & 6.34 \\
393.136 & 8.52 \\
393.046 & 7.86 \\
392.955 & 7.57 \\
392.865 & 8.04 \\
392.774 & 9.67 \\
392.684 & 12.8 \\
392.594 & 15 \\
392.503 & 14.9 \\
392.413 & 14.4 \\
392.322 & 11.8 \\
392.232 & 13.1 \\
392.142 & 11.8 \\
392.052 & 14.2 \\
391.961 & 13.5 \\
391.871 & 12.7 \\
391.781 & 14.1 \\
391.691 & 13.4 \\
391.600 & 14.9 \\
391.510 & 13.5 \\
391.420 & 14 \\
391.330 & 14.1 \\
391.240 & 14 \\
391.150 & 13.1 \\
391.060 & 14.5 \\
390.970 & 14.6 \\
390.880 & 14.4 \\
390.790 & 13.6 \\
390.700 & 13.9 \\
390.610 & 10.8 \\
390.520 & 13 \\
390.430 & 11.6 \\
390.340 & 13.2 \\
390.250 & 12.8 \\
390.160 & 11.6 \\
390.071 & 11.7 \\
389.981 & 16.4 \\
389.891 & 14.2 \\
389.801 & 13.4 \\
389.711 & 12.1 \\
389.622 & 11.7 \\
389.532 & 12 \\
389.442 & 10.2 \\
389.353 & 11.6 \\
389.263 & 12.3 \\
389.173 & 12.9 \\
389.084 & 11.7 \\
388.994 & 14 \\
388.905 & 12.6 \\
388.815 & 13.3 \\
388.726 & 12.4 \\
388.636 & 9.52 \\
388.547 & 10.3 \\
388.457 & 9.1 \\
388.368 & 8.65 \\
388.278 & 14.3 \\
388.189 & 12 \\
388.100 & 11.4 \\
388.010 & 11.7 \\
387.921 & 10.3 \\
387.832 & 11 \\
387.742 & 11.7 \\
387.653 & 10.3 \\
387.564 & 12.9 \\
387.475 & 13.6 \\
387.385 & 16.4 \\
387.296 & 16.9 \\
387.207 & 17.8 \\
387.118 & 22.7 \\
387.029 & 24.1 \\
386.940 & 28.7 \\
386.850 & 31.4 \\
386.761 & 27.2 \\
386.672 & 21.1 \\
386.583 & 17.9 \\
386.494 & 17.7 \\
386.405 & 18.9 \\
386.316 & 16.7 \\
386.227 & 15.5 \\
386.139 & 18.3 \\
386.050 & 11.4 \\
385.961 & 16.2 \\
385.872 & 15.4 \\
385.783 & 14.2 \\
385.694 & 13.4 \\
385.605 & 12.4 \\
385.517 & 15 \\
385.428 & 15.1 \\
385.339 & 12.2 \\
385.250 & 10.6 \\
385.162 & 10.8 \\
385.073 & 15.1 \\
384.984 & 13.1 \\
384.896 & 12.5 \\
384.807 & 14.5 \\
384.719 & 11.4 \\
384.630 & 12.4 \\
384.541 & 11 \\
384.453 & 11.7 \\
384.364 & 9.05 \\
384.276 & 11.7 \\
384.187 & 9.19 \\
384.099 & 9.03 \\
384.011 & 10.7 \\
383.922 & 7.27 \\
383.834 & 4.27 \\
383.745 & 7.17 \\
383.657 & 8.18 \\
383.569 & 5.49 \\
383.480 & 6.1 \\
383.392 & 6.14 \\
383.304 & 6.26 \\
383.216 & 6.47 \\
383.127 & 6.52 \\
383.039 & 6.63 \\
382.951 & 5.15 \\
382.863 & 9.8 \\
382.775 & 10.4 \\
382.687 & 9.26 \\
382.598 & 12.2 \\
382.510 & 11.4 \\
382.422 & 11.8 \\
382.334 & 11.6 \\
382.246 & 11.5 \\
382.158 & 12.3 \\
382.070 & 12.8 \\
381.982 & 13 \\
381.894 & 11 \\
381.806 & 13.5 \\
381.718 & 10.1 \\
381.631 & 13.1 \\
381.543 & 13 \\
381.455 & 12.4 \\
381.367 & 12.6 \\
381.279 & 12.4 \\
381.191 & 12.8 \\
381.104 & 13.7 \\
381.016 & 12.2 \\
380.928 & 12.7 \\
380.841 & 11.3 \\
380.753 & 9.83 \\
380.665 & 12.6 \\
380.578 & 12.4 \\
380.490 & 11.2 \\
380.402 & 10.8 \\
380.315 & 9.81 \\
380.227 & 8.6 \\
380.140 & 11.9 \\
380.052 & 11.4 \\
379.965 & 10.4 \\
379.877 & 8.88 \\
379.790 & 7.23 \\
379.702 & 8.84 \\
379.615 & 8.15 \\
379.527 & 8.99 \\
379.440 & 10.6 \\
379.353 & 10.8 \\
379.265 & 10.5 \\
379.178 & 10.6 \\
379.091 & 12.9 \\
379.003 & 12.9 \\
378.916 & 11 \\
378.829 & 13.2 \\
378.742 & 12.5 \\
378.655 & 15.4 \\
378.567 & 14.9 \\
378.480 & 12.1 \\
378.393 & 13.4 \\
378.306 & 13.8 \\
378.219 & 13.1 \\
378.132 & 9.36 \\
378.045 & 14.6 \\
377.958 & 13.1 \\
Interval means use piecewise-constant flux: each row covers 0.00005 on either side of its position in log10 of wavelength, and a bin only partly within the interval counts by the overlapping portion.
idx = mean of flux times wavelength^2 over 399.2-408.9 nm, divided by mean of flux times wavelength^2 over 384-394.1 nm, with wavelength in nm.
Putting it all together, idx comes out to 1.3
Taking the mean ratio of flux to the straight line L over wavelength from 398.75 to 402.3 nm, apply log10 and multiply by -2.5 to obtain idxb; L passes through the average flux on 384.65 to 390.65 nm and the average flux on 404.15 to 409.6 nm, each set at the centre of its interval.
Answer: -0.07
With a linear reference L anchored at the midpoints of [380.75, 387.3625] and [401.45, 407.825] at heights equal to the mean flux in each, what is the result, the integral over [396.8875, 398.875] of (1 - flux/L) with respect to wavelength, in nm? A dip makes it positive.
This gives 0.26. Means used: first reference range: 12.9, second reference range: 16.2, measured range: 13.1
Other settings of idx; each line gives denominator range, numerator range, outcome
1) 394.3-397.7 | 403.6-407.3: 1.39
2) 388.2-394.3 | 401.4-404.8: 1.43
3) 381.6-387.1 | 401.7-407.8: 1.41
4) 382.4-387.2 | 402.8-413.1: 1.35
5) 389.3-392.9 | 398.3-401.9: 1.29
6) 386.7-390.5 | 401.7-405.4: 1.23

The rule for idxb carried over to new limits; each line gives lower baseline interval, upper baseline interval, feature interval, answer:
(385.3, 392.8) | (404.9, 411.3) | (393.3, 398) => 0.22 mag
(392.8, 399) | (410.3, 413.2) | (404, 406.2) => -0.14 mag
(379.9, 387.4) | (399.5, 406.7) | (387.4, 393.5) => 0.15 mag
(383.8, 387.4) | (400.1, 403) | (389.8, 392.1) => 0.16 mag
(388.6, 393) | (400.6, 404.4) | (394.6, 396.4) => 0.11 mag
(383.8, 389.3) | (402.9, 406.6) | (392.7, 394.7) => 0.39 mag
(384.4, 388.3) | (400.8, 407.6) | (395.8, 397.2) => 0.28 mag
